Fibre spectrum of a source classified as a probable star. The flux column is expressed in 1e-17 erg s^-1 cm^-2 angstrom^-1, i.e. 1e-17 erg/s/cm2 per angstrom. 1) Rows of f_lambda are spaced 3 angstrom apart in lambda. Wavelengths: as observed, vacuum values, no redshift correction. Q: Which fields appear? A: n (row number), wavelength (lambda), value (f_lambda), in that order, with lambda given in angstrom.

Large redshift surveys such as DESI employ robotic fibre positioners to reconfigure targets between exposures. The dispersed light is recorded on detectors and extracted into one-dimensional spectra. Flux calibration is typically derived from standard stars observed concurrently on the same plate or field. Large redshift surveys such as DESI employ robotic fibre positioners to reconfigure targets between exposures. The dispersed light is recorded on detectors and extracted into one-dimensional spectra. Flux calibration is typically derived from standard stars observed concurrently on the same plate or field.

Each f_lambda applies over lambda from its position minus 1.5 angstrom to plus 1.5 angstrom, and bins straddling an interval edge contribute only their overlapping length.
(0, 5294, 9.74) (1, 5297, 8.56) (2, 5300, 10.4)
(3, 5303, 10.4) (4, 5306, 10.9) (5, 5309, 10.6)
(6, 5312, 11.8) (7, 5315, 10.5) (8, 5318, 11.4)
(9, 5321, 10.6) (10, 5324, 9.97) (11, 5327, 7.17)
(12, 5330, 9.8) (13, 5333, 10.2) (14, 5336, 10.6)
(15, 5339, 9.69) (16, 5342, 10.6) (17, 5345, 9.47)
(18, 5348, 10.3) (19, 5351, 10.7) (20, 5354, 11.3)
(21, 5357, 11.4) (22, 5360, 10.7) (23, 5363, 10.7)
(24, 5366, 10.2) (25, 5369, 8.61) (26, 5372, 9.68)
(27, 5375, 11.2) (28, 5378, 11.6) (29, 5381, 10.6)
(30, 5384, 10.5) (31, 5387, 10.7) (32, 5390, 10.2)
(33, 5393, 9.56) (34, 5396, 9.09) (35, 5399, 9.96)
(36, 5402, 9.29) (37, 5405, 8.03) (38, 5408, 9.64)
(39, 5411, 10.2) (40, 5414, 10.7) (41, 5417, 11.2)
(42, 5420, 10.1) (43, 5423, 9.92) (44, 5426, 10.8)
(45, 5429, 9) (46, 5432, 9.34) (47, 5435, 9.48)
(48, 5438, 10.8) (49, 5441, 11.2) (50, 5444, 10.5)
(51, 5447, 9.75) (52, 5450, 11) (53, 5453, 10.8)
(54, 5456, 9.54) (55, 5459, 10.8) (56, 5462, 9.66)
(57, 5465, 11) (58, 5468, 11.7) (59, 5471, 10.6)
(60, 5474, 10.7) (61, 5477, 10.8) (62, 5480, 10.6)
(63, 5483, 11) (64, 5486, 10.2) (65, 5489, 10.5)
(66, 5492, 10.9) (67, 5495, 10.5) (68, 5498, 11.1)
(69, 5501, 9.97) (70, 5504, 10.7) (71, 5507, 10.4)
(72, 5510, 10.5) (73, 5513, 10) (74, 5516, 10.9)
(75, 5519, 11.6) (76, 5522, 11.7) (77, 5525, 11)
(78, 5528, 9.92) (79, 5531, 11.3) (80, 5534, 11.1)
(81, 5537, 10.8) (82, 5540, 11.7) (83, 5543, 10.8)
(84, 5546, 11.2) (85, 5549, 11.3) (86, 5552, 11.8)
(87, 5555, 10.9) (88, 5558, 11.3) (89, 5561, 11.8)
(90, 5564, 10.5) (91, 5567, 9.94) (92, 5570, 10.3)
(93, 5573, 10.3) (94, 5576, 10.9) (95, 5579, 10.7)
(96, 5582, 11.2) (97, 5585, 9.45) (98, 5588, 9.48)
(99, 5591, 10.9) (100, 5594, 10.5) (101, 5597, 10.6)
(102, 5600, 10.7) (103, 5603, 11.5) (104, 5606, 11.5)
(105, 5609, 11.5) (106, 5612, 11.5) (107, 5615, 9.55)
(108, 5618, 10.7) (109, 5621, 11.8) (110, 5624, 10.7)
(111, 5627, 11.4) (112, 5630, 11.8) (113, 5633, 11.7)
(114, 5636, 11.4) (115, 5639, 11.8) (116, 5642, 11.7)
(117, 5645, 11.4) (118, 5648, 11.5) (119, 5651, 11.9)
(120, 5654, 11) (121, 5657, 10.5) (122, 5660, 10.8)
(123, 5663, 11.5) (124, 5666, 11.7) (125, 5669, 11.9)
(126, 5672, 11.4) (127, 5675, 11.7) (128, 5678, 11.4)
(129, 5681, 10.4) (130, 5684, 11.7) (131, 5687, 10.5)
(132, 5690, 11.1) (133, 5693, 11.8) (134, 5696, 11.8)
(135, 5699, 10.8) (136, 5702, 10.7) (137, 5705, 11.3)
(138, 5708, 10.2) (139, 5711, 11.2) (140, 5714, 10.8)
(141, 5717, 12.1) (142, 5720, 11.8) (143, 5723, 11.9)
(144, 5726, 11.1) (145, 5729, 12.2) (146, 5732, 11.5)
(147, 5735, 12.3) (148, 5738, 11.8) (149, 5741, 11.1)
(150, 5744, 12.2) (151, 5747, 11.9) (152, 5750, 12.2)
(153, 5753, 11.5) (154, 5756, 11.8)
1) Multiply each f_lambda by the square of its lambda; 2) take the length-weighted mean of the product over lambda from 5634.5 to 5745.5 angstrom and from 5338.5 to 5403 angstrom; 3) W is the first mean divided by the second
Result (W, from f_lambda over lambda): 1.24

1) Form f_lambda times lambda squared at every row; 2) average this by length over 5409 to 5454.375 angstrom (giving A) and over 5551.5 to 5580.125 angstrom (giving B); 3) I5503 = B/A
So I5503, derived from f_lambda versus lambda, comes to 1.10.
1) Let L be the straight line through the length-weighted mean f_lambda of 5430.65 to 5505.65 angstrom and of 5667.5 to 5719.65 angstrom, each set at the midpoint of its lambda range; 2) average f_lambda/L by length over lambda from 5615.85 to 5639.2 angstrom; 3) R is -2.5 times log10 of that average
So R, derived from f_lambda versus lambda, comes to -0.03 mag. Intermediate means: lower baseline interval 10.5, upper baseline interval 11.2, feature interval 11.3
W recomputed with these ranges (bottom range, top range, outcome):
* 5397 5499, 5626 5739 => 1.20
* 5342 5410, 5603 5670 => 1.23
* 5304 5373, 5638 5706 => 1.24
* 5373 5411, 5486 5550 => 1.13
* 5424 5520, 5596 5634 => 1.12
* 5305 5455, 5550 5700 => 1.19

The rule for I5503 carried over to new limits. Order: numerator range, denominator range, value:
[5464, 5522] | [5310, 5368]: 1.10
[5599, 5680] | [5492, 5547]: 1.09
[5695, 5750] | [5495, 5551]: 1.13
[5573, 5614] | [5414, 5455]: 1.11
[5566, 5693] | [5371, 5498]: 1.15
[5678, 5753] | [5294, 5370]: 1.28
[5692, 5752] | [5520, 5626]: 1.12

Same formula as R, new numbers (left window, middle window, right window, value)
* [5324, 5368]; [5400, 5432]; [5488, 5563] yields 0.066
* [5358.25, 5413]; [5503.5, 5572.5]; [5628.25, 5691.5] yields -0.015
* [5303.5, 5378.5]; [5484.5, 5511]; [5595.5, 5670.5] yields 0.033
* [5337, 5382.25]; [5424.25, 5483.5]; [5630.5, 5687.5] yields 0.031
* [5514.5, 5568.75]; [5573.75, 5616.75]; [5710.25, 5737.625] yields 0.055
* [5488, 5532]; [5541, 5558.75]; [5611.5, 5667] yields -0.032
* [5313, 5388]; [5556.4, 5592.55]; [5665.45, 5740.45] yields 0.045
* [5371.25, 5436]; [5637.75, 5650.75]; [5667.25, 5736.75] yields -0.048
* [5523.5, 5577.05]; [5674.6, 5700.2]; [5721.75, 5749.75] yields 0.033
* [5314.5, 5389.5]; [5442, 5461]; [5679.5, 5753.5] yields 0.023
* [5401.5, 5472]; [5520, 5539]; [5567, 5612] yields -0.051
